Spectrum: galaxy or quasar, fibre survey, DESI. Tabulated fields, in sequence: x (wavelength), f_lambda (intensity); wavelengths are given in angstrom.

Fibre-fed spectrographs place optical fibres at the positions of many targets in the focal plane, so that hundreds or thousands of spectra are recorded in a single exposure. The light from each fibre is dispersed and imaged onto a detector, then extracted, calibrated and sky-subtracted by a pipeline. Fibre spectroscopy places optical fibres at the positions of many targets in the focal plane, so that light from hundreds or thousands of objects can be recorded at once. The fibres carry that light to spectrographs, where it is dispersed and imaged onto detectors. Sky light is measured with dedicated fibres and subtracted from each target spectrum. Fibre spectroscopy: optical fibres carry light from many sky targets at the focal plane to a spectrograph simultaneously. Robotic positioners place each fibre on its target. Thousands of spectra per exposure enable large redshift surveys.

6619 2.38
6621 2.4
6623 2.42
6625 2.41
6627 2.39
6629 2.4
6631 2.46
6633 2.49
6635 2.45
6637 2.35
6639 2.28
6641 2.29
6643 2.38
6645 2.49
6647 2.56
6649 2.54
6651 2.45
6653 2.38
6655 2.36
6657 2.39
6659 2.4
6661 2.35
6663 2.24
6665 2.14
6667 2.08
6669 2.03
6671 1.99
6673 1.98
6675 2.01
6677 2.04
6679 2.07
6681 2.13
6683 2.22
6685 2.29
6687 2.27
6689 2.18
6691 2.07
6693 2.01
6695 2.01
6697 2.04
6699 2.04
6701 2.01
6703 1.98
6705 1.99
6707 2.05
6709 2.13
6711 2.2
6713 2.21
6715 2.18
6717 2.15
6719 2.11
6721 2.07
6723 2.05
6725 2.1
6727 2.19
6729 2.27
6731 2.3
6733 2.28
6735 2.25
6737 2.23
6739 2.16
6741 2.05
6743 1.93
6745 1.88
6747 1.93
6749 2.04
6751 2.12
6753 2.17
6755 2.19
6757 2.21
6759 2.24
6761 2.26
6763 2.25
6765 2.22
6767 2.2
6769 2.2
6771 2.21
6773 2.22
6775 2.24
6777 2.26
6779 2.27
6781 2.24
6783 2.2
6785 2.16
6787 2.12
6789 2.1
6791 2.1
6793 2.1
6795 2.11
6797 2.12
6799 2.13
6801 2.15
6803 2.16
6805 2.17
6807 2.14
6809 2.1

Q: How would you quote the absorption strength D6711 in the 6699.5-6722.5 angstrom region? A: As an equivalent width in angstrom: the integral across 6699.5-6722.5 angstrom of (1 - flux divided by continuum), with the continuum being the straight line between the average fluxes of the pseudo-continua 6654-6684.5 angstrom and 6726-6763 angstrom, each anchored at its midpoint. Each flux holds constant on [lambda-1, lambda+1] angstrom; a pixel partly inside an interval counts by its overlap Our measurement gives 0.7 angstrom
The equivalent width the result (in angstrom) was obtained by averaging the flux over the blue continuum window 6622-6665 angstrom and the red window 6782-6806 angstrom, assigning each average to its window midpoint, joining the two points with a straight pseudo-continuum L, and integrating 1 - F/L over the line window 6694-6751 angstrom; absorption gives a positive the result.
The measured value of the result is 4.0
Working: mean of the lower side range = 2.4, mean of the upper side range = 2.14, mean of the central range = 2.1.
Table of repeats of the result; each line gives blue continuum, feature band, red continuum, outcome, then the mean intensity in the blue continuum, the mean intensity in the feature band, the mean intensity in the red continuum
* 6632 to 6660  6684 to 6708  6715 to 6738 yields 2.0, 2.42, 2.08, 2.18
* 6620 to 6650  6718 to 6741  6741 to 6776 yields 0.3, 2.42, 2.18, 2.14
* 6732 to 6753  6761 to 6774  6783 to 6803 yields -0.7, 2.09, 2.22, 2.13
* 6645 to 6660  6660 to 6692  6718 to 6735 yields 3.1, 2.44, 2.13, 2.18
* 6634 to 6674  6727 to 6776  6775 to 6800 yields 0.7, 2.31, 2.17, 2.16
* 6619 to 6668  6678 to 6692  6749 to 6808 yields 0.9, 2.38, 2.18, 2.18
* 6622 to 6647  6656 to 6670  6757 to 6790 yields 0.8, 2.41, 2.23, 2.21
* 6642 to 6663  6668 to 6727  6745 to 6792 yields 5.9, 2.42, 2.09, 2.17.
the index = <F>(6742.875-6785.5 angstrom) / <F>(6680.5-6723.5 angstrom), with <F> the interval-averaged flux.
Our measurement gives 1.0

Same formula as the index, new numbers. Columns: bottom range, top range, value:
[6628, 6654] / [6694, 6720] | 0.86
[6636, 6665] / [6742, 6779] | 0.91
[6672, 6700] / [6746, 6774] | 1.04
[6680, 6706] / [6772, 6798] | 1.04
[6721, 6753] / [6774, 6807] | 1.02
